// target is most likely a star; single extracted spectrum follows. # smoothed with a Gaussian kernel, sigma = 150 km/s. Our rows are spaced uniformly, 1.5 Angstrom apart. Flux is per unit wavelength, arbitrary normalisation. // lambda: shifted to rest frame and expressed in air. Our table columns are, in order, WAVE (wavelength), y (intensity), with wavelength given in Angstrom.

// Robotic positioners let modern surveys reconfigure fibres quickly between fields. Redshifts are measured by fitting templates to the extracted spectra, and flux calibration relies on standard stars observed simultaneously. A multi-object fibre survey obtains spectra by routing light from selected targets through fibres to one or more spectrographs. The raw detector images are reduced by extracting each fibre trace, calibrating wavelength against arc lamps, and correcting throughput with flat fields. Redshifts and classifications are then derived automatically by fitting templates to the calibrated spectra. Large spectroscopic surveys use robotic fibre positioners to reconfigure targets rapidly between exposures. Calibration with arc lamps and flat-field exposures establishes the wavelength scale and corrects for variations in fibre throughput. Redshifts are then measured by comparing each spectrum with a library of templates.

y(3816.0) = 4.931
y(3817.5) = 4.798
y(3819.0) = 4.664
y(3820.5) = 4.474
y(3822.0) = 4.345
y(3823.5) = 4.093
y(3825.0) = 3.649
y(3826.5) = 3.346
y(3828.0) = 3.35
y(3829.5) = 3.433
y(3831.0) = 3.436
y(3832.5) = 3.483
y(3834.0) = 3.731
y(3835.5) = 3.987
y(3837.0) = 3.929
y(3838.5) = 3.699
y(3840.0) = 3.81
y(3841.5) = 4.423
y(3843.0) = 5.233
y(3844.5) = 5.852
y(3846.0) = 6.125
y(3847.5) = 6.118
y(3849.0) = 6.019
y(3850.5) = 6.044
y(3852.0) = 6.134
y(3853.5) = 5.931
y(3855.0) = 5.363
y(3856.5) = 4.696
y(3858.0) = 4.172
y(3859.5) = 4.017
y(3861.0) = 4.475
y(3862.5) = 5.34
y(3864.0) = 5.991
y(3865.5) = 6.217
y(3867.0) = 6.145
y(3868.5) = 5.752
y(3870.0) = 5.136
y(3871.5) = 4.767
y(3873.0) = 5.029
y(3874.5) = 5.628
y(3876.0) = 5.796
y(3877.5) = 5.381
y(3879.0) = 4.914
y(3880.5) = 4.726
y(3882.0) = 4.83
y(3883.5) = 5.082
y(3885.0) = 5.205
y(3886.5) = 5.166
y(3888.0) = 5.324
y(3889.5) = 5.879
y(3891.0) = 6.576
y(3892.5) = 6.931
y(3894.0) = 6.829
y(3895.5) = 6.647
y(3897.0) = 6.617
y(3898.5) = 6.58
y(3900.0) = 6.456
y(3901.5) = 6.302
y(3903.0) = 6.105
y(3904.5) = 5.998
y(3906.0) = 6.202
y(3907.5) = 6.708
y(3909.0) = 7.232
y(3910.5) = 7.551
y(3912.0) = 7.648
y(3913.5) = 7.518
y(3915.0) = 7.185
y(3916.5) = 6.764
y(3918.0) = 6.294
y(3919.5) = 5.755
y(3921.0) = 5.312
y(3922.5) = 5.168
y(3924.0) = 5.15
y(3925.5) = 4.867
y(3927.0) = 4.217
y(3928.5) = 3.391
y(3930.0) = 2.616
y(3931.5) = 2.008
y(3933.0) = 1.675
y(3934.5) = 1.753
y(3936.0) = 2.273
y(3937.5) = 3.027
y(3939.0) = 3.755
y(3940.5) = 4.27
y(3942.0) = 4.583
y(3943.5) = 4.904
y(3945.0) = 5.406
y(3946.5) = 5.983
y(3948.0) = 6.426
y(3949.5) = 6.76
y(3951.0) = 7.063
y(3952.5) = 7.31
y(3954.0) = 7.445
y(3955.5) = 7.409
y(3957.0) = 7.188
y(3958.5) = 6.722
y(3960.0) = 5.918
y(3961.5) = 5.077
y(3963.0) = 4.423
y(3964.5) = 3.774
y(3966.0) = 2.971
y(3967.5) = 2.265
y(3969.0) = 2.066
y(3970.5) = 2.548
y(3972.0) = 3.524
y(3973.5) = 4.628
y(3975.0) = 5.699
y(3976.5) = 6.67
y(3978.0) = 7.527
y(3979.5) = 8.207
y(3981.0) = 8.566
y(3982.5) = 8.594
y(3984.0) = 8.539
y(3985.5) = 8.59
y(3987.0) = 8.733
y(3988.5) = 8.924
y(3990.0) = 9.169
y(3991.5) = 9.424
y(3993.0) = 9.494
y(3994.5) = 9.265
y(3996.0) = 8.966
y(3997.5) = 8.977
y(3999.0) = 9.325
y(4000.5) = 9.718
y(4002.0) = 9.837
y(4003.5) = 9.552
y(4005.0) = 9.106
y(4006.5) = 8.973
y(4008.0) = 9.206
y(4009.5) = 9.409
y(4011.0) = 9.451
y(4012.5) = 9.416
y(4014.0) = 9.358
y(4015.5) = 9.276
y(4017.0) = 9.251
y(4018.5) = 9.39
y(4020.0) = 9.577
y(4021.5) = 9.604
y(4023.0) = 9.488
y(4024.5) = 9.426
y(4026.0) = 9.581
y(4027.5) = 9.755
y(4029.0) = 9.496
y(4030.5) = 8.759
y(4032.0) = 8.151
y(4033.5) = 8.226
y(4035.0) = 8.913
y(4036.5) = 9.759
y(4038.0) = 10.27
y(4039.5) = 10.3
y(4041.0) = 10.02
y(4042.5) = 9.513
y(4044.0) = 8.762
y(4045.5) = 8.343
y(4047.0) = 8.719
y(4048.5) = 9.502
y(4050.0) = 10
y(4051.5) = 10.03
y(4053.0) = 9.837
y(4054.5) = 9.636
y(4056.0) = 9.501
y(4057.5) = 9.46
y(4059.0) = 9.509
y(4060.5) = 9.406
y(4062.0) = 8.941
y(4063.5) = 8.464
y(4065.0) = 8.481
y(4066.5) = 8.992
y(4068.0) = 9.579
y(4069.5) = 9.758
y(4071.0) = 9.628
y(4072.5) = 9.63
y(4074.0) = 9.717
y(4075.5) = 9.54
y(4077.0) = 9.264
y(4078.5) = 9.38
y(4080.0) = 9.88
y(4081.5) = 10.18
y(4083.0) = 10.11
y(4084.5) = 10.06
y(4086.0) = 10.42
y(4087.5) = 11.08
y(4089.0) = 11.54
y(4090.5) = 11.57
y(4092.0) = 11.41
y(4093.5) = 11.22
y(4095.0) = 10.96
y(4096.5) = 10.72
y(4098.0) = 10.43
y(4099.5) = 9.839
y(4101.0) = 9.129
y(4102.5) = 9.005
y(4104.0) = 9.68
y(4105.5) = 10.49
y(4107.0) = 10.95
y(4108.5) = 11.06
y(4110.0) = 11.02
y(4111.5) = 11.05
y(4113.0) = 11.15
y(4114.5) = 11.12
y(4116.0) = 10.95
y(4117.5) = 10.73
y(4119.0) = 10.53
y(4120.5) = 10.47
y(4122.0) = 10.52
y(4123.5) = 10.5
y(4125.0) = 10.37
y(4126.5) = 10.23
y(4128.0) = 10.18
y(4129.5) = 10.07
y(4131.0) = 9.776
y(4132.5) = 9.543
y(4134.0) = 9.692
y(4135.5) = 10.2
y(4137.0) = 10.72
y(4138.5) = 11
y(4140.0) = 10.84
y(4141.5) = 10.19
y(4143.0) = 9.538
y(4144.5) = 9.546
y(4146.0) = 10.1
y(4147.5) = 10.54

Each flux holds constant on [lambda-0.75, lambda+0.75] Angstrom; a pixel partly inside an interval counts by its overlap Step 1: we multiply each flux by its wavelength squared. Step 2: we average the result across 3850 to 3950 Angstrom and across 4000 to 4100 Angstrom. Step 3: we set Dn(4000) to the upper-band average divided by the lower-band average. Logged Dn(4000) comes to 1.94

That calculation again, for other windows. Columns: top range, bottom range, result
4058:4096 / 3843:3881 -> 2.04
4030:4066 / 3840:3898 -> 1.84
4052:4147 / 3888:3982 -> 2.00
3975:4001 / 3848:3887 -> 1.73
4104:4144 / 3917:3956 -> 2.39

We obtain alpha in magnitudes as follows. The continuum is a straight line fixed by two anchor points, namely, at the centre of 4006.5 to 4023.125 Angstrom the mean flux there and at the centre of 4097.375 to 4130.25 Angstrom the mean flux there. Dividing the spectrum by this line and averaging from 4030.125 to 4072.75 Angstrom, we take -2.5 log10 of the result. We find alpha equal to 0.05 mag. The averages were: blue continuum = 9.38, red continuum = 10.4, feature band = 9.31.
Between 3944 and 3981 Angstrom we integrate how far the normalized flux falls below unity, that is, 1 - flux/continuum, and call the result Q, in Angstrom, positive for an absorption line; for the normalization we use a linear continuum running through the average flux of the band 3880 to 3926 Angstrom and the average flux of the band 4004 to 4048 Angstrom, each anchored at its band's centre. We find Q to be 9.9 Angstrom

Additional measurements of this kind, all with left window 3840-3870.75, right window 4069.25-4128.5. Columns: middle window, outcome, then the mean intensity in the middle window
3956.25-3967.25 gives 3.7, 5.02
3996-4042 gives -3.3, 9.38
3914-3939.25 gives 9.6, 4.23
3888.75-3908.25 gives -0.5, 6.45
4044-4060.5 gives 0.0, 9.42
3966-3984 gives 5.5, 5.5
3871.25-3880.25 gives 0.9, 5.25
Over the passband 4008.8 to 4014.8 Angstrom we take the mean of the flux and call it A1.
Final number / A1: 9.41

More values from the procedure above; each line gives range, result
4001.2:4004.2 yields 9.7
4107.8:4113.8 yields 11.1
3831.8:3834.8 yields 3.62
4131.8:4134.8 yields 9.63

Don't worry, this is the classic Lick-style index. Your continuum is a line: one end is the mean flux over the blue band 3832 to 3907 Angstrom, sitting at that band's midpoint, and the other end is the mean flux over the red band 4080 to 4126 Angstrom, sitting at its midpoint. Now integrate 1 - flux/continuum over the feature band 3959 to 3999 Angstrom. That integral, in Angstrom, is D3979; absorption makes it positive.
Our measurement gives 6.2 Angstrom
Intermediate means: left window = 5.43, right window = 10.6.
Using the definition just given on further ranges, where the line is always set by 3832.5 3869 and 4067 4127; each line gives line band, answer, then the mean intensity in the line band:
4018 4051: -1.2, 9.35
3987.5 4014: -3.2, 9.3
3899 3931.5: 3.0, 5.84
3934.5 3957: 5.5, 5.41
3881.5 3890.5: 0.9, 5.3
